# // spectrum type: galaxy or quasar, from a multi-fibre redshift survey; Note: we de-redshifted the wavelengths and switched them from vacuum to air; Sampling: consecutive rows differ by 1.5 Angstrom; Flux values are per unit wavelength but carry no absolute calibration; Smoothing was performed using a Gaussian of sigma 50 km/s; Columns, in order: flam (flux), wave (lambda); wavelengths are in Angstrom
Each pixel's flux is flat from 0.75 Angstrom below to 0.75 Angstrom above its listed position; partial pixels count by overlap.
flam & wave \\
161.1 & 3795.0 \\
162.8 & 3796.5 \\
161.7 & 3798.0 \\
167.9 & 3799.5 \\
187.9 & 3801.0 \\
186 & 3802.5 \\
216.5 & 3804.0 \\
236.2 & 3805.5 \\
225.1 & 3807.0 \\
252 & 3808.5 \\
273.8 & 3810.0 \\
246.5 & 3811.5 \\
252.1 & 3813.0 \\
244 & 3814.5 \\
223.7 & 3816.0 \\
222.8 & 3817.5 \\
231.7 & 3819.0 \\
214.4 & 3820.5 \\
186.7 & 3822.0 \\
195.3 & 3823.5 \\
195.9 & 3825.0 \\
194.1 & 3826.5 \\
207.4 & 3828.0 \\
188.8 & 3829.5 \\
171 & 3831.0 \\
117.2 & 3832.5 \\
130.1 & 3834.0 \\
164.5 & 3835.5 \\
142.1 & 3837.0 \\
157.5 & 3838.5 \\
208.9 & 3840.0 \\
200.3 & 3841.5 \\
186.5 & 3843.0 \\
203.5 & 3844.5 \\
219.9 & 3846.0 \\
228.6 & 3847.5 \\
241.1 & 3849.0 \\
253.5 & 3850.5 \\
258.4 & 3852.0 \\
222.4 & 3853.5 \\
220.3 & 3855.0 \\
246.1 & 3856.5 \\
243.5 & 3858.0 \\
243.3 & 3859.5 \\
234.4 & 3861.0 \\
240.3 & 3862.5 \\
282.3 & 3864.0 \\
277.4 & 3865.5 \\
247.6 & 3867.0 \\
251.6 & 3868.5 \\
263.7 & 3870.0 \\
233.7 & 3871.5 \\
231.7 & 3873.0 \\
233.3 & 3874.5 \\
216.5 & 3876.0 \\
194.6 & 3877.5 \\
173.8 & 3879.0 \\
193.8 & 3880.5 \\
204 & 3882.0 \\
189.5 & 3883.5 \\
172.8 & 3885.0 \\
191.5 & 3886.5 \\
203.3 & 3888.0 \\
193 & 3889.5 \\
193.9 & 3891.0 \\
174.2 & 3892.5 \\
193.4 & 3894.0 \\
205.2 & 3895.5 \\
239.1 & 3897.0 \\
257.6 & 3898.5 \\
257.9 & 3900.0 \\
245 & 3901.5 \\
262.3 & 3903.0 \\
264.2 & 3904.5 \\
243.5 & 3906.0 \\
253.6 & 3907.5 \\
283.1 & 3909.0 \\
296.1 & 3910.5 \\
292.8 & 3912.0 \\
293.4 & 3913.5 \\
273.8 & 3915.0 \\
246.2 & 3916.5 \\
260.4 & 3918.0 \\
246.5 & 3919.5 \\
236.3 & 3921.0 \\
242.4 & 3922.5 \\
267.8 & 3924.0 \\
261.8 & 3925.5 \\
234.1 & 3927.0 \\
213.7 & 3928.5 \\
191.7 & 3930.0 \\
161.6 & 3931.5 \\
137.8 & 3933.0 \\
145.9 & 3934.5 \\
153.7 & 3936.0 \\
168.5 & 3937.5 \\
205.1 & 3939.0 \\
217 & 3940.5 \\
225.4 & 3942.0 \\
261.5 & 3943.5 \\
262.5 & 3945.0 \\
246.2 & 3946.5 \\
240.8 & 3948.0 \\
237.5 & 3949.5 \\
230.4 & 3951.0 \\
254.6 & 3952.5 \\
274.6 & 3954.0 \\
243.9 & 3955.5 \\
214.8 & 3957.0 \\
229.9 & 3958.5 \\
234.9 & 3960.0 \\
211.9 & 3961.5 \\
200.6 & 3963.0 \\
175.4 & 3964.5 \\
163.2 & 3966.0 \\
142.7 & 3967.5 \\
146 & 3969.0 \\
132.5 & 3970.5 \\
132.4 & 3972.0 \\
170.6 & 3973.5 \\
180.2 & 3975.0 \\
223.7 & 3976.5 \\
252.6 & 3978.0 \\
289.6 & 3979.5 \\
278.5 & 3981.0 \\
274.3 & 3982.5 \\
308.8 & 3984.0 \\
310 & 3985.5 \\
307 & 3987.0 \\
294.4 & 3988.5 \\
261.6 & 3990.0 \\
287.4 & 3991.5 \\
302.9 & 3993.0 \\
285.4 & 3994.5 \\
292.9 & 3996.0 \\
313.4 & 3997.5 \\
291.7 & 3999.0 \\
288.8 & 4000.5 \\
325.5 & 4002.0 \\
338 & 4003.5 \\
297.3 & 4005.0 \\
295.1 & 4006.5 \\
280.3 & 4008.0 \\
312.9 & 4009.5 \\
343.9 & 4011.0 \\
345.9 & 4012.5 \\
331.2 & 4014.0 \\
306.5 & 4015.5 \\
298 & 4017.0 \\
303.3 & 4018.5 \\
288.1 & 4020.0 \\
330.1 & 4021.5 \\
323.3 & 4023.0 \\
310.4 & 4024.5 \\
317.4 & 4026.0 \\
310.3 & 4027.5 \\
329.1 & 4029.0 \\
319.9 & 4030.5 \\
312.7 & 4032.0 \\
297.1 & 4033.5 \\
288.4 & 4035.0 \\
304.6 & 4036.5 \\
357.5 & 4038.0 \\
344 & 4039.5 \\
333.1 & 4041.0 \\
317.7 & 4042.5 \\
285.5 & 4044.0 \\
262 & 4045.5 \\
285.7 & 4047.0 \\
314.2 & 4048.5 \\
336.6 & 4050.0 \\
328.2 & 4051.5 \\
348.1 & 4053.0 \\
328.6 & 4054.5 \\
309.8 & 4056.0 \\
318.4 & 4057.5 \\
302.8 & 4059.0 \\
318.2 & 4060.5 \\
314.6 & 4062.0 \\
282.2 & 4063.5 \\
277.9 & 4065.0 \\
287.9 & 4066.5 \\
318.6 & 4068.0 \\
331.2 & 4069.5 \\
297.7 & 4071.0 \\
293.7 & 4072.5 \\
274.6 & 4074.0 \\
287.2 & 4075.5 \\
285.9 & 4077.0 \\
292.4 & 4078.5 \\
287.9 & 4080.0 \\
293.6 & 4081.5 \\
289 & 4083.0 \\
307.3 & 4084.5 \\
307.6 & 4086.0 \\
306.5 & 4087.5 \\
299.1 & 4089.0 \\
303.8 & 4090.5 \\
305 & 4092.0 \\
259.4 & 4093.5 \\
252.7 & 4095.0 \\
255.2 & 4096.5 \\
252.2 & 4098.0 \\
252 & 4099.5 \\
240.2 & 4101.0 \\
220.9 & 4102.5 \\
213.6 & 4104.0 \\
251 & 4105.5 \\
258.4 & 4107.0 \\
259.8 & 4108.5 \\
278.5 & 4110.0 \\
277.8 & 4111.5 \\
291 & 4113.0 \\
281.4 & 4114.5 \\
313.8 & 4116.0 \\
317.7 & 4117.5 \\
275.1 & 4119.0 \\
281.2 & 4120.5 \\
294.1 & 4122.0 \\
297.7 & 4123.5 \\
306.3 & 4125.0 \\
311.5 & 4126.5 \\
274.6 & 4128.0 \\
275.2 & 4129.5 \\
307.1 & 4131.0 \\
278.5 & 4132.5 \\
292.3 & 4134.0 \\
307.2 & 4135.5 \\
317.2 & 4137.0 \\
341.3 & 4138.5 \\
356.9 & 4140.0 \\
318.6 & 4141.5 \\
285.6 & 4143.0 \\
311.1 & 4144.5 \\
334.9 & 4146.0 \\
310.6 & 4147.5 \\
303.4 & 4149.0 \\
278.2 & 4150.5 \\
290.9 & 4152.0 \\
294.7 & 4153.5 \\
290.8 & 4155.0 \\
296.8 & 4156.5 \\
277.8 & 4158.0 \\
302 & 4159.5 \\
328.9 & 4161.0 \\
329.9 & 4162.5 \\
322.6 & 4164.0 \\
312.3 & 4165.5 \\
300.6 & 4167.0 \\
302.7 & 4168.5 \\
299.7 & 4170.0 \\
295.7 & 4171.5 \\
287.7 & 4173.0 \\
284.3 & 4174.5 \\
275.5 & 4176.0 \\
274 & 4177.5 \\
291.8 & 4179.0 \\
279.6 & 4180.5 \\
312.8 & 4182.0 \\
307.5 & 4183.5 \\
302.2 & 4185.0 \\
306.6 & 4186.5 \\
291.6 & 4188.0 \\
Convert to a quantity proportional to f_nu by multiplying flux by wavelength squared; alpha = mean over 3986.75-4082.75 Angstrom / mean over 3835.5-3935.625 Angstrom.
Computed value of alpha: 1.46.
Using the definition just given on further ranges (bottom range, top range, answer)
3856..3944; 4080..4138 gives 1.37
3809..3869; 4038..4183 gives 1.56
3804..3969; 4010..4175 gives 1.50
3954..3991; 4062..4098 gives 1.36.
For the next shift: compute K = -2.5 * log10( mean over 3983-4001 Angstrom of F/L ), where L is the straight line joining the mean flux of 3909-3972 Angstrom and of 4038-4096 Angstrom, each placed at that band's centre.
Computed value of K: -0.16 mag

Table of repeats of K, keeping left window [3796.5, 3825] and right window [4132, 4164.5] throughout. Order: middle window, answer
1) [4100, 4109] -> 0.226 mag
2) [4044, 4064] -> -0.105 mag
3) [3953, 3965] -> 0.142 mag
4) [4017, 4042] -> -0.150 mag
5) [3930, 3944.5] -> 0.313 mag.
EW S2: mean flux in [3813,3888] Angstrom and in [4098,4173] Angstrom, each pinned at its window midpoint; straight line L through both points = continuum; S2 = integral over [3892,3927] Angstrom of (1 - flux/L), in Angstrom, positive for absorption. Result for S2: -3.5 Angstrom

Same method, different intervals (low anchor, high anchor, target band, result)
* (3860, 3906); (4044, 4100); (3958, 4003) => 3.1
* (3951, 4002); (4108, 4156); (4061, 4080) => -1.3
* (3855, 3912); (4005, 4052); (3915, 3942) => 4.5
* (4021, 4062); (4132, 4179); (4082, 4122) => 4.4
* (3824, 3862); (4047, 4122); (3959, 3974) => 4.6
